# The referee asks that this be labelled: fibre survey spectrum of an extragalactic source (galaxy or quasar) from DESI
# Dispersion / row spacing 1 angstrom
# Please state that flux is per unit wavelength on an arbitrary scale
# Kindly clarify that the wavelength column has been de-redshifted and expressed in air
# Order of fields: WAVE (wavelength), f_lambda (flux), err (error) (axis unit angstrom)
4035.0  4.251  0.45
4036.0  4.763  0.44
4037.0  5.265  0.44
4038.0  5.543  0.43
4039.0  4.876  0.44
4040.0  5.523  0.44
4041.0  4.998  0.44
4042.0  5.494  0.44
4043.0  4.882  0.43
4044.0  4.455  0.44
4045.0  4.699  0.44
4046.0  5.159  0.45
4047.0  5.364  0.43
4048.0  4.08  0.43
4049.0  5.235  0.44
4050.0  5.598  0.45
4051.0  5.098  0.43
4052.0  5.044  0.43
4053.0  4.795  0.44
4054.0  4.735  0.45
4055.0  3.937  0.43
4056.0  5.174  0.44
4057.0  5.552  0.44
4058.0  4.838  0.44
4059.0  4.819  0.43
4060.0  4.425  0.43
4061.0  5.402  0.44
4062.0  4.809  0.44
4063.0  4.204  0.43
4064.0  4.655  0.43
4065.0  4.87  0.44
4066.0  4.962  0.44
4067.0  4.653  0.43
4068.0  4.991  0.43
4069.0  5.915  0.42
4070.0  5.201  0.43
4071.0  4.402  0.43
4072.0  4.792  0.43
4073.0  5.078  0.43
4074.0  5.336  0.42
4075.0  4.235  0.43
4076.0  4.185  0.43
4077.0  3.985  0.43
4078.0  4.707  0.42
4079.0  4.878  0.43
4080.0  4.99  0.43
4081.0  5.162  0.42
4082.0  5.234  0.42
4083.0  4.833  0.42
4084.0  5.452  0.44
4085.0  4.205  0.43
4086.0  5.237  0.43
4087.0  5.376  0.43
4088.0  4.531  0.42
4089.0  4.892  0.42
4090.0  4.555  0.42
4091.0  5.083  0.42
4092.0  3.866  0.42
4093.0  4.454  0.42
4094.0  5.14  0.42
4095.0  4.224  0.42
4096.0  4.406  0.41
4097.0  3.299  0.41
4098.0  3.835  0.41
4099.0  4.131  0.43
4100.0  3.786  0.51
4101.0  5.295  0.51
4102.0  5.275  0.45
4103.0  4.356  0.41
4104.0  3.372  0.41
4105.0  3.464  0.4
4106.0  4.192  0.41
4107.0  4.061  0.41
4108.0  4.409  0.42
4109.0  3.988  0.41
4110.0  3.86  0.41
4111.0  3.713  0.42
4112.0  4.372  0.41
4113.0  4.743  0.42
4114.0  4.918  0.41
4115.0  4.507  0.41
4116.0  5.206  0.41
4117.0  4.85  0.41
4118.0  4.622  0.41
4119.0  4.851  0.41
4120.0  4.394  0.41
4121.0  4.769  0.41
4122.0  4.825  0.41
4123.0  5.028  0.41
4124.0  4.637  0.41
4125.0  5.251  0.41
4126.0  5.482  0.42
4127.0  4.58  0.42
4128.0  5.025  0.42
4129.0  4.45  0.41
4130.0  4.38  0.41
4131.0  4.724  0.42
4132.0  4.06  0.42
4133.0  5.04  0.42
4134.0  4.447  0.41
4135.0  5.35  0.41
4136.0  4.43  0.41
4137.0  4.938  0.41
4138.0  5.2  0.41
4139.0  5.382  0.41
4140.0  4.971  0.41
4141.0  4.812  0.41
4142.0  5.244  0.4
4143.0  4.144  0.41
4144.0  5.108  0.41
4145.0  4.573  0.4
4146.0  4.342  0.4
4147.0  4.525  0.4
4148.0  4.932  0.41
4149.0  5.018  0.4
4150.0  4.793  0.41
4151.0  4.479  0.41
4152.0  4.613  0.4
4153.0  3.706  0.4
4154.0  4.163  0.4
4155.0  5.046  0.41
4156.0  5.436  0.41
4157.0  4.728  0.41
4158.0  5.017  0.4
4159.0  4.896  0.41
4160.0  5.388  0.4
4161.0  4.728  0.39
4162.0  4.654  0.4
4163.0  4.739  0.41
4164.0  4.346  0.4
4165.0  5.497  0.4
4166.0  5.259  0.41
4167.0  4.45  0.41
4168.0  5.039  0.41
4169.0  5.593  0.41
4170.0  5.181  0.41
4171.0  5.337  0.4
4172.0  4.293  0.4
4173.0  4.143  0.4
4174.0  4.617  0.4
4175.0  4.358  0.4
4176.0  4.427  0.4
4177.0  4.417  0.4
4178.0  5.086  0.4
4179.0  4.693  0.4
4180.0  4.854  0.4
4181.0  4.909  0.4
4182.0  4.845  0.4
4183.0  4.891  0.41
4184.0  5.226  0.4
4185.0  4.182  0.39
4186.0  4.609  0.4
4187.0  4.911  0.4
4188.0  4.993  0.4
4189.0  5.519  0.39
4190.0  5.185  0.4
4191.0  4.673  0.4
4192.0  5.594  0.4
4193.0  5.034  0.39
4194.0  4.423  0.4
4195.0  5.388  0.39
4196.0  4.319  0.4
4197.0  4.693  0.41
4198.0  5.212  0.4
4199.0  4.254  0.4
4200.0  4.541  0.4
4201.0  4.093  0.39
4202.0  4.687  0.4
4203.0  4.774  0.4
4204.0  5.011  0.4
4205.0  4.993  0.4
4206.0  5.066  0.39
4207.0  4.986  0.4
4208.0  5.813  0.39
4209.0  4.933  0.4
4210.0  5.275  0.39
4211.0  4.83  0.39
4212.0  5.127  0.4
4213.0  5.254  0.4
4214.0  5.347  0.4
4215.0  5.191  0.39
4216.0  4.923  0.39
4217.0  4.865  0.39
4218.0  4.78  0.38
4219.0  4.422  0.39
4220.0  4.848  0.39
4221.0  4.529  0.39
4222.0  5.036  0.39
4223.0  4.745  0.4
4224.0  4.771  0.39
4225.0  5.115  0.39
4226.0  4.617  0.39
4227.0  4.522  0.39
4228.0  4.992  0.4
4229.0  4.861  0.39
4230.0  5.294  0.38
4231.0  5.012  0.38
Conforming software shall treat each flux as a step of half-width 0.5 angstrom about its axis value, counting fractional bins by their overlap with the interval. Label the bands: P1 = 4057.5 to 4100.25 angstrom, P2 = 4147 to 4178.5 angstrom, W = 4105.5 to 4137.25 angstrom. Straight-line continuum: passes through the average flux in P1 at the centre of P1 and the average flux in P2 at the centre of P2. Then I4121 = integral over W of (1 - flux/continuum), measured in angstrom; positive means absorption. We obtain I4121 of 0.8 angstrom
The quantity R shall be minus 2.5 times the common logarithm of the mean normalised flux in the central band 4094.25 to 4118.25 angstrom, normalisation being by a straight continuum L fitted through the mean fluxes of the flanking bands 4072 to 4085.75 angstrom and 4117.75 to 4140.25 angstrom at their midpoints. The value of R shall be 0.12 mag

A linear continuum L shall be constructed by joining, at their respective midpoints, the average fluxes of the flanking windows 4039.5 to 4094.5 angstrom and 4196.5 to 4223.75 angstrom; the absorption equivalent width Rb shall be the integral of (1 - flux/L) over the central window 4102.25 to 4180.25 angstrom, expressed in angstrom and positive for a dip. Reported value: 3.18 angstrom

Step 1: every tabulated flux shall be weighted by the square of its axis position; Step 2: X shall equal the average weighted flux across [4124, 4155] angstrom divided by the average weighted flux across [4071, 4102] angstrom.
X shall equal 1.0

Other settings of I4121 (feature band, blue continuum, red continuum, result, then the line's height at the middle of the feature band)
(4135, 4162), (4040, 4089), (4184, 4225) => 0.55 angstrom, 4.9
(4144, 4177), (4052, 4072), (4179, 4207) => 0.62 angstrom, 4.85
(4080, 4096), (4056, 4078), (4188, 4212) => 0.12 angstrom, 4.85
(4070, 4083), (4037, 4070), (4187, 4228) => 0.50 angstrom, 4.96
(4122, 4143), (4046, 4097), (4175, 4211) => -0.05 angstrom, 4.84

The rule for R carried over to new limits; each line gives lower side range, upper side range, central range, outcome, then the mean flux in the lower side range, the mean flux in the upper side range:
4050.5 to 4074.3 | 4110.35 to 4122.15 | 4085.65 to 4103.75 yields 0.05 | 4.9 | 4.63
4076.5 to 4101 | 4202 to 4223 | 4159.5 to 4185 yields 0.01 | 4.61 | 4.99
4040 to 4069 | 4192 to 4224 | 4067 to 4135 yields 0.07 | 4.92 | 4.89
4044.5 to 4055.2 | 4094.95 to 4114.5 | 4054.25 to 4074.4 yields -0.04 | 4.91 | 4.18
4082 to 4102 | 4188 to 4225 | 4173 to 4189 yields 0.02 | 4.59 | 4.92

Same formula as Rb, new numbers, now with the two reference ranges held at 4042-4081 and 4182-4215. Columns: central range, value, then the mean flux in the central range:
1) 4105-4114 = 1.32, 4.17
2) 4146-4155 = 0.66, 4.55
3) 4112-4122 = 0.29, 4.75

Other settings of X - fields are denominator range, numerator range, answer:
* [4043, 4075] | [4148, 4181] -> 1.03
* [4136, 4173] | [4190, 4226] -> 1.04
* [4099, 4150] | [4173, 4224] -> 1.09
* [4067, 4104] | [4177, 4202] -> 1.08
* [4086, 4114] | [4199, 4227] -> 1.19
